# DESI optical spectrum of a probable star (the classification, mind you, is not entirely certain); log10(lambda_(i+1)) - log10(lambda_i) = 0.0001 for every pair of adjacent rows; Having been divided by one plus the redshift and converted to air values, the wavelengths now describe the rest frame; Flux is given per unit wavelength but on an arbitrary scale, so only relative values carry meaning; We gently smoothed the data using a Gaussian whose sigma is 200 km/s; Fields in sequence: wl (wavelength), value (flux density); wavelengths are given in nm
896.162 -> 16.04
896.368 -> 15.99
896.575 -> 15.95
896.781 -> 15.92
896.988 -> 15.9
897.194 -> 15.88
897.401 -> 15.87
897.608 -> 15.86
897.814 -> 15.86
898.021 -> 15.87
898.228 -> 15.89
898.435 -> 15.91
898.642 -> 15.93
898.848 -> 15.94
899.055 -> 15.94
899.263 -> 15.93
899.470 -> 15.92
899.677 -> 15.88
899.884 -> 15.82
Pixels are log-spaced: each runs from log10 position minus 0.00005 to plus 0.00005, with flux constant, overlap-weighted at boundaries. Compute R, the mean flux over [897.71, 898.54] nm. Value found 15.9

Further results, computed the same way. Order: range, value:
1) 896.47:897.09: 15.9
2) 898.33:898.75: 15.9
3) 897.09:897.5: 15.9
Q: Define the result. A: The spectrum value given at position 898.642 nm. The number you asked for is 15.93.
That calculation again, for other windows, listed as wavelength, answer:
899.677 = 15.88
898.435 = 15.91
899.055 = 15.94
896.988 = 15.9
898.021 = 15.87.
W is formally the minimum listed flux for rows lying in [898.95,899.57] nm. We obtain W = 15.92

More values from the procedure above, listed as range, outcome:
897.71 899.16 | 15.86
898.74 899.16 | 15.94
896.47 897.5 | 15.87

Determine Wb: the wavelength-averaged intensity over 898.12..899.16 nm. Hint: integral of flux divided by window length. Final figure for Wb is 15.9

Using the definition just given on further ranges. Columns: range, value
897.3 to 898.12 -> 15.9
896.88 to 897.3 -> 15.9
